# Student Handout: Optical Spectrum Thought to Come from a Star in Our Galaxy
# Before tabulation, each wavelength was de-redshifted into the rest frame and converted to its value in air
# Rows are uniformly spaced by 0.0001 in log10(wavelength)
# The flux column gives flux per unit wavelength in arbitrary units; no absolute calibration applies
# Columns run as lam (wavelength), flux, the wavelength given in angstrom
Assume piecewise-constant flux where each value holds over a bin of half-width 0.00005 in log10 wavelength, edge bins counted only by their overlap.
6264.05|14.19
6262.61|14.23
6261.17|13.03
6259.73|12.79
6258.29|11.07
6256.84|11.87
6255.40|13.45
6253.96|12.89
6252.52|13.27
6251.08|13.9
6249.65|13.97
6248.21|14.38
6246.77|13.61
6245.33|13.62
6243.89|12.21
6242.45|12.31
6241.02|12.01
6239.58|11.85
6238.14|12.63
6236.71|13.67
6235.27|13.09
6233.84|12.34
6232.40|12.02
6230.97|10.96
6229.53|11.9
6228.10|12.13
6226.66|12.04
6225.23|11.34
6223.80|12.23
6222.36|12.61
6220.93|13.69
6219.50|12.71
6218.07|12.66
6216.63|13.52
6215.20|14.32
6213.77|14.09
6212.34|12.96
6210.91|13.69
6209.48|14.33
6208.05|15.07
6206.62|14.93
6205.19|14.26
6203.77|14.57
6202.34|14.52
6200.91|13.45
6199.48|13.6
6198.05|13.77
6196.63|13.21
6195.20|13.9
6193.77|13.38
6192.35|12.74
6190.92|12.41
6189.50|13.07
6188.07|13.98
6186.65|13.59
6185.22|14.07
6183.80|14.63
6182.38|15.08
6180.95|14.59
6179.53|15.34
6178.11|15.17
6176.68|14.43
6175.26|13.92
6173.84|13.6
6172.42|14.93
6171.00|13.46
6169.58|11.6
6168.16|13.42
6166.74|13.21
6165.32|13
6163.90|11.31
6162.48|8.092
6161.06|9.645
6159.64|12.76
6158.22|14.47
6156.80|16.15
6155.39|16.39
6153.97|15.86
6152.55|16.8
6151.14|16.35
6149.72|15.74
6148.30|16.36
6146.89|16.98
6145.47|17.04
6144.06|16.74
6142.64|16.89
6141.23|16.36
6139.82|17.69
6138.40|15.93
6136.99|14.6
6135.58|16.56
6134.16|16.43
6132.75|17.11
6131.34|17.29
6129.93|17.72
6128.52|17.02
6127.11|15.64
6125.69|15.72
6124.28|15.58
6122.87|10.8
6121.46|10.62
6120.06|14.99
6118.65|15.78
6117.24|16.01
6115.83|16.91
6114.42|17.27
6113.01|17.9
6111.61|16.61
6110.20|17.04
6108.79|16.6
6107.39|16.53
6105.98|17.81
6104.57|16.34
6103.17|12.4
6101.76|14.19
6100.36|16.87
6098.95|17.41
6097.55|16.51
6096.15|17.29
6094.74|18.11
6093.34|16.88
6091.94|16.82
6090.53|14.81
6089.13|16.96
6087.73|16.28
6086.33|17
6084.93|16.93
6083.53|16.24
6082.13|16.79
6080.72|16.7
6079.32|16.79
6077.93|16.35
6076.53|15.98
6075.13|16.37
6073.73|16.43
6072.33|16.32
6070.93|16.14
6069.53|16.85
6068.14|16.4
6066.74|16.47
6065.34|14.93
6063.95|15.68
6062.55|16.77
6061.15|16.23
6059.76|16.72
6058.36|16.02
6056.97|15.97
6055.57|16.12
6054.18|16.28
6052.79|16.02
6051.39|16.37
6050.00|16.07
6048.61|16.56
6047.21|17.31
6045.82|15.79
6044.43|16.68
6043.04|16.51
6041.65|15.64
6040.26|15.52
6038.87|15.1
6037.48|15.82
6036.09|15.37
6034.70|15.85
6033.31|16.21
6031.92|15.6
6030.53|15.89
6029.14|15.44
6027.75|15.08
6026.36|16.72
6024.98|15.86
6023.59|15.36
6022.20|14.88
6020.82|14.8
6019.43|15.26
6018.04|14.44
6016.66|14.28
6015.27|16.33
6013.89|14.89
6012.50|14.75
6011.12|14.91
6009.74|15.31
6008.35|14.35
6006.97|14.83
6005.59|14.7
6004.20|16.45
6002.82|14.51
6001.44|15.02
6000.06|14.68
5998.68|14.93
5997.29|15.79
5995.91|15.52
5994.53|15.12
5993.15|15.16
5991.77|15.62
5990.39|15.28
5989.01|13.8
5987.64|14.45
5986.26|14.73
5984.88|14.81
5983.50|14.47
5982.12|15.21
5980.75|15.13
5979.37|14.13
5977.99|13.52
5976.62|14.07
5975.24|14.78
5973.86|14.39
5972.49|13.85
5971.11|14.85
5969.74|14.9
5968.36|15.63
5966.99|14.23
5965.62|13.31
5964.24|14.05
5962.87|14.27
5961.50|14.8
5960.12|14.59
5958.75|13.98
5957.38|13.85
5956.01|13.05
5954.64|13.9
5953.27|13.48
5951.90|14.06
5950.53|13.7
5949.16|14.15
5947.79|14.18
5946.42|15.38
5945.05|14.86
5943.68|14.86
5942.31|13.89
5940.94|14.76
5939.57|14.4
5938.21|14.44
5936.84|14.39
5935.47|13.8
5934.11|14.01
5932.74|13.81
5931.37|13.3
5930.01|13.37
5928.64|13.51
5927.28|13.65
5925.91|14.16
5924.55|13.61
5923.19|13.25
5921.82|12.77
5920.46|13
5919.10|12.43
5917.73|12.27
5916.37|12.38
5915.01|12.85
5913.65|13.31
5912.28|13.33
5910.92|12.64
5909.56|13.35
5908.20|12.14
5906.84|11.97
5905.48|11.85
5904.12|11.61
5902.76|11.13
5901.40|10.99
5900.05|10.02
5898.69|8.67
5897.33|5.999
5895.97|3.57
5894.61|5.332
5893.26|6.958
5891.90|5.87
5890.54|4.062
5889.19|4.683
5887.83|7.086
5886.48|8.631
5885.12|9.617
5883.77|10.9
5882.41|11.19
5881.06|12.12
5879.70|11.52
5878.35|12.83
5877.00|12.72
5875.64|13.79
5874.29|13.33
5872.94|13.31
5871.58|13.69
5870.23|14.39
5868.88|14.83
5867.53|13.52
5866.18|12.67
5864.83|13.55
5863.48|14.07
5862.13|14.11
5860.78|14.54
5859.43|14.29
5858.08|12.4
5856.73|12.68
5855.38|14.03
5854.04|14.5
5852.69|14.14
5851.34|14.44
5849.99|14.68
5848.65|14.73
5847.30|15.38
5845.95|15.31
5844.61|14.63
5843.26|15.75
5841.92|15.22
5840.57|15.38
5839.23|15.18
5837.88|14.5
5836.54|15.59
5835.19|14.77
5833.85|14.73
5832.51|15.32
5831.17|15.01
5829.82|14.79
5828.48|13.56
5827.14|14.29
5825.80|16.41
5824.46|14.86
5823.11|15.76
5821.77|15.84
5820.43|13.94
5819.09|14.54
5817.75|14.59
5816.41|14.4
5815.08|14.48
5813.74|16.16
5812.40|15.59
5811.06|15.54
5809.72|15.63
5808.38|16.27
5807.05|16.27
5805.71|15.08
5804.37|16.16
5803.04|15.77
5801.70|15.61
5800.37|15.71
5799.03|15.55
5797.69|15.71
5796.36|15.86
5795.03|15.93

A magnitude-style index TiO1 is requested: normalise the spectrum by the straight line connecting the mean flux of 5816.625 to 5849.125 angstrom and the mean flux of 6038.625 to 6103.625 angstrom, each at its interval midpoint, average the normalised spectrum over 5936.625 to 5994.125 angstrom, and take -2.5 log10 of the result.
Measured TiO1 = 0.094 mag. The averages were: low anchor 15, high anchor 16.3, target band 14.4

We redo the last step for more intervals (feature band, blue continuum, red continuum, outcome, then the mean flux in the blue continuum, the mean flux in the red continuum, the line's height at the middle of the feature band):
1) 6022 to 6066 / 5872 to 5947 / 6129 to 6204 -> -0.20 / 11.7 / 14.6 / 13.2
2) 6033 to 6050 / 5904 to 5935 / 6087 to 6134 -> -0.07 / 13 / 16.1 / 15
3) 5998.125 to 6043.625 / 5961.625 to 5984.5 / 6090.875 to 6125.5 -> -0.02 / 14.4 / 16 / 15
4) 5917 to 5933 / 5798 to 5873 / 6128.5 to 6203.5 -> 0.12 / 14.8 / 14.6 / 14.8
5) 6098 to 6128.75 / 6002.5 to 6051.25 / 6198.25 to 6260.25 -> -0.09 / 15.5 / 13.1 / 14.5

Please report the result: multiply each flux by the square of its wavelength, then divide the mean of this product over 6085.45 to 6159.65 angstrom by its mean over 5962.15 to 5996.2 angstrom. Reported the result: 1.16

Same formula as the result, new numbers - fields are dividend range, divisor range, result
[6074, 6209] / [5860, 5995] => 1.27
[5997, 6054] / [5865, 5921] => 1.49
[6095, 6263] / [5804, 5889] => 1.14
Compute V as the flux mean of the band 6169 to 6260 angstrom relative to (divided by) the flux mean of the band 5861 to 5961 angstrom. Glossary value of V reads 1.1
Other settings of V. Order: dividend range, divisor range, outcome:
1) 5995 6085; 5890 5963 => 1.27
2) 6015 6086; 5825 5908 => 1.29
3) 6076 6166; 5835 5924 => 1.30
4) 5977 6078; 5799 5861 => 1.04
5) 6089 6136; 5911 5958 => 1.18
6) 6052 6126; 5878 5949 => 1.39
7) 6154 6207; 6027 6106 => 0.84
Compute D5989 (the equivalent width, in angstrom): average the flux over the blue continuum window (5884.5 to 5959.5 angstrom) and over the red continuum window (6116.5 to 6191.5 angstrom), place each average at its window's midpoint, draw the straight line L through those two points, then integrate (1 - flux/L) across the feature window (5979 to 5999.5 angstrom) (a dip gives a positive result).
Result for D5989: -3.5 angstrom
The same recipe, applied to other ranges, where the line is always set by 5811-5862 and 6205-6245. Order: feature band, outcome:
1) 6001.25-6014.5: -1.0 angstrom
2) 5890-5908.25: 7.5 angstrom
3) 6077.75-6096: -4.2 angstrom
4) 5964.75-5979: -0.2 angstrom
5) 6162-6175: 0.5 angstrom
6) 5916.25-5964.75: 1.4 angstrom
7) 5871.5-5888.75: 3.7 angstrom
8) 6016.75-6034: -1.9 angstrom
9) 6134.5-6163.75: -4.5 angstrom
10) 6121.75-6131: -1.3 angstrom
